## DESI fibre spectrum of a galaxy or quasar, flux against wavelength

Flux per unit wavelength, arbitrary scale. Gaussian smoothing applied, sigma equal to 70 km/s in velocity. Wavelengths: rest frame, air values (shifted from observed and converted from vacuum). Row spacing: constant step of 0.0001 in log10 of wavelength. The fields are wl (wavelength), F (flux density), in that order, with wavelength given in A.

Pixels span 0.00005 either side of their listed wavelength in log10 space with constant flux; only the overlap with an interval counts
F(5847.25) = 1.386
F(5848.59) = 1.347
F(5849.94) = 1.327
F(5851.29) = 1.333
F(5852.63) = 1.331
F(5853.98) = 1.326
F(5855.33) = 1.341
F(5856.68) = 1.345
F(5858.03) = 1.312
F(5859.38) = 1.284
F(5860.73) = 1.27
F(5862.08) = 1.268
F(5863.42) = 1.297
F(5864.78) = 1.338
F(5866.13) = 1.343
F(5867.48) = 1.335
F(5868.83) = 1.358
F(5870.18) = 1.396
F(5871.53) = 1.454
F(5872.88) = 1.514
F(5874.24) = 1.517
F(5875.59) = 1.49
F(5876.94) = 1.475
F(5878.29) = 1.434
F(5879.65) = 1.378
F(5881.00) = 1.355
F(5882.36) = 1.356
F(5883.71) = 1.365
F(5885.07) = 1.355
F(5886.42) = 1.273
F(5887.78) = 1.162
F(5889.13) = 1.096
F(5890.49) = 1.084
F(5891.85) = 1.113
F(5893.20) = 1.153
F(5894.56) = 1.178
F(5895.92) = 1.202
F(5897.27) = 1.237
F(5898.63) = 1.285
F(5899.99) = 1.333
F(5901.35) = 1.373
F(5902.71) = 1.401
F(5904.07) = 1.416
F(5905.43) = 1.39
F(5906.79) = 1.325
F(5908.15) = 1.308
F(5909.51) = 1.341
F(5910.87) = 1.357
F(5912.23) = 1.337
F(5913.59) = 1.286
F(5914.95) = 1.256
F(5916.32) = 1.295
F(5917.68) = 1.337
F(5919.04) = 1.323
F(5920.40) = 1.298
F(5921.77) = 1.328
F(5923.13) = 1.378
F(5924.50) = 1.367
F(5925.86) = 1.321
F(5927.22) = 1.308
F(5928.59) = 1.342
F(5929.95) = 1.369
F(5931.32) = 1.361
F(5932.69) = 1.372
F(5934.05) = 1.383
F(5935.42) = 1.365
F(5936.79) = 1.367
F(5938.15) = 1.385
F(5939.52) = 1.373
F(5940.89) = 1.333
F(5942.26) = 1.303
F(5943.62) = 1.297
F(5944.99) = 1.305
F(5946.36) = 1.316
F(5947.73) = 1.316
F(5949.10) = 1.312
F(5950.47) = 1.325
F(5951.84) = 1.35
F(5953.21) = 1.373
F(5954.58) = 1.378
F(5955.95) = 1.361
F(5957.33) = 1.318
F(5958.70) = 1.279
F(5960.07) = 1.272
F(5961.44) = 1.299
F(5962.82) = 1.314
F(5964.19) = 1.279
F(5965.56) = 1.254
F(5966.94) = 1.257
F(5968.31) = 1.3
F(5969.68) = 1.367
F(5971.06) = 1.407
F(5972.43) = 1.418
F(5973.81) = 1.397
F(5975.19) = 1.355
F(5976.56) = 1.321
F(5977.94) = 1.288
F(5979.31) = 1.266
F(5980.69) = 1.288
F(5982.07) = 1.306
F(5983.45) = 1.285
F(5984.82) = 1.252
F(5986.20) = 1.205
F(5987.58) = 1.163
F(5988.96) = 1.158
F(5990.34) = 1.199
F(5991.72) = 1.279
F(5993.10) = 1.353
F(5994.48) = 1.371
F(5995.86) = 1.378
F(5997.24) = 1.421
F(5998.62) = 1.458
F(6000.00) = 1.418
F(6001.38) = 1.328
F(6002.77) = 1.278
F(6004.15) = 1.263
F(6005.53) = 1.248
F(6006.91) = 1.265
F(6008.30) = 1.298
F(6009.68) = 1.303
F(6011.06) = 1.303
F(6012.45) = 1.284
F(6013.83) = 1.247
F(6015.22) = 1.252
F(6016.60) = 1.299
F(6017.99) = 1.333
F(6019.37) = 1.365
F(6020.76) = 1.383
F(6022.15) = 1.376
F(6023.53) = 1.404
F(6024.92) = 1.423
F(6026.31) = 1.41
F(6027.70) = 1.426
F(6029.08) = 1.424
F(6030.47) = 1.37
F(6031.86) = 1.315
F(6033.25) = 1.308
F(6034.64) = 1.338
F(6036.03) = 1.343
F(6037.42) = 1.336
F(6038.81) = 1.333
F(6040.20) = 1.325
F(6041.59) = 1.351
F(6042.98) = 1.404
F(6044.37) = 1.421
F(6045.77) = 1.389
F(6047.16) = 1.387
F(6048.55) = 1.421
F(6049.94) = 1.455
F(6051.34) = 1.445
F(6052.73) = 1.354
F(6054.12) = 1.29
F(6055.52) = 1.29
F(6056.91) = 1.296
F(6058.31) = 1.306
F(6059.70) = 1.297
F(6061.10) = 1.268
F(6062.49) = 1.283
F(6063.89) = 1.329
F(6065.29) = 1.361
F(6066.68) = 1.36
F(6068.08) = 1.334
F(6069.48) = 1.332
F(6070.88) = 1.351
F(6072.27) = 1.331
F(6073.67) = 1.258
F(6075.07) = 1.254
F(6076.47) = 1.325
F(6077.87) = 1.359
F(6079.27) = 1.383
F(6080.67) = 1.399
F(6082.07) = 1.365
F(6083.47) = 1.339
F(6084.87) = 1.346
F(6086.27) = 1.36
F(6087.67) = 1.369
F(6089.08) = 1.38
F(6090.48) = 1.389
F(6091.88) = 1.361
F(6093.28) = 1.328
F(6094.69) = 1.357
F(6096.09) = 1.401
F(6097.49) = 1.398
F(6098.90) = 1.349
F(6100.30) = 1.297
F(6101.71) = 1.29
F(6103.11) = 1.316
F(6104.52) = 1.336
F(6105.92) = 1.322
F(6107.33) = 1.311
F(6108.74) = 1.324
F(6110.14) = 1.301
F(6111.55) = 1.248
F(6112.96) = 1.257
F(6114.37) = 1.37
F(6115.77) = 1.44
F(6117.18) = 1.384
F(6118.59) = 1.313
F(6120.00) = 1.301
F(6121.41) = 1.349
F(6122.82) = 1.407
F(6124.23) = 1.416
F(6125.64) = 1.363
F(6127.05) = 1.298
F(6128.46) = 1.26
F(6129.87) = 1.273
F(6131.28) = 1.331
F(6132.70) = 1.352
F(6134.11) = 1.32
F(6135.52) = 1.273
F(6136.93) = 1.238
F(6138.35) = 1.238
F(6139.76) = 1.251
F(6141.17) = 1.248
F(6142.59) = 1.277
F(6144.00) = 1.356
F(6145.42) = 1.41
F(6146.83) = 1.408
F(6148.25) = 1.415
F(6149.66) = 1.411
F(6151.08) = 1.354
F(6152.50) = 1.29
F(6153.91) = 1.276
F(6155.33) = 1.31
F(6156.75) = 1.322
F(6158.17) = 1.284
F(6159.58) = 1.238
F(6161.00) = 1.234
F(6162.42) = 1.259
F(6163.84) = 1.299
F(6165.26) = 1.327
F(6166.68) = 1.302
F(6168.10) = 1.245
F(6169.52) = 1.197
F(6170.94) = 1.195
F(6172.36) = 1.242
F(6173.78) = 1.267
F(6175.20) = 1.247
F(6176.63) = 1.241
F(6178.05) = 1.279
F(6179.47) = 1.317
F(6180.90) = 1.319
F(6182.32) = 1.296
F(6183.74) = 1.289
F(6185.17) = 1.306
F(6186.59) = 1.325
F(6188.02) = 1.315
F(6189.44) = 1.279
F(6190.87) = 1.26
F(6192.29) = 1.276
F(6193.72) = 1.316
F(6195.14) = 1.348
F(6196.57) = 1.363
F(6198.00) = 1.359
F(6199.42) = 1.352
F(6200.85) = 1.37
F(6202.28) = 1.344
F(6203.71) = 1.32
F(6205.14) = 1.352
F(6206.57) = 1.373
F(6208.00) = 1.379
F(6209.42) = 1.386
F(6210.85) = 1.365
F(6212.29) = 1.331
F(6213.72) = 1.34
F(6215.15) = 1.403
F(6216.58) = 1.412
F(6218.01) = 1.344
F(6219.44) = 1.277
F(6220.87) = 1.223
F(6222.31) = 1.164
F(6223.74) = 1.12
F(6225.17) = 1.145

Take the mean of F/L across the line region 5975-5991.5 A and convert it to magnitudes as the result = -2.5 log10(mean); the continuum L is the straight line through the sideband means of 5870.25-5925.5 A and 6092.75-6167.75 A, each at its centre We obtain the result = 0.06 mag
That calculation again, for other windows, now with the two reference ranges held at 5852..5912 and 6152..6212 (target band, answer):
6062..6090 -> -0.03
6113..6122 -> -0.04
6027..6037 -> -0.04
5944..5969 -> 0.01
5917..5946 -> -0.02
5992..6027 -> -0.02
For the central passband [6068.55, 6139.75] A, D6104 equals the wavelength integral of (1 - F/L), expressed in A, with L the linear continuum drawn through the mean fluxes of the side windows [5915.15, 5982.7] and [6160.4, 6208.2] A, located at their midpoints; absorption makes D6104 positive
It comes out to -1.2 A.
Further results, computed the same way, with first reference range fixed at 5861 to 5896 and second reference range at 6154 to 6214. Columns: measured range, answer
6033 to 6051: -0.85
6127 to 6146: 0.18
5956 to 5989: 0.44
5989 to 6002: -0.32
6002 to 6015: 0.37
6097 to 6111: -0.16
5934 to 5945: -0.24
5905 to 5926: -0.15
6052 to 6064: 0.09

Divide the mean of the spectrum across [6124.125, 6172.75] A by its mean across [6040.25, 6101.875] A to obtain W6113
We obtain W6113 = 0.96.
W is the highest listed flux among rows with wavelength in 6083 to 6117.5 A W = 1.44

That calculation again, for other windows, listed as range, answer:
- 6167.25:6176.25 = 1.267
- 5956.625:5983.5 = 1.418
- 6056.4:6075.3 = 1.361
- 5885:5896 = 1.355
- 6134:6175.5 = 1.415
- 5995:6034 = 1.458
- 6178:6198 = 1.363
